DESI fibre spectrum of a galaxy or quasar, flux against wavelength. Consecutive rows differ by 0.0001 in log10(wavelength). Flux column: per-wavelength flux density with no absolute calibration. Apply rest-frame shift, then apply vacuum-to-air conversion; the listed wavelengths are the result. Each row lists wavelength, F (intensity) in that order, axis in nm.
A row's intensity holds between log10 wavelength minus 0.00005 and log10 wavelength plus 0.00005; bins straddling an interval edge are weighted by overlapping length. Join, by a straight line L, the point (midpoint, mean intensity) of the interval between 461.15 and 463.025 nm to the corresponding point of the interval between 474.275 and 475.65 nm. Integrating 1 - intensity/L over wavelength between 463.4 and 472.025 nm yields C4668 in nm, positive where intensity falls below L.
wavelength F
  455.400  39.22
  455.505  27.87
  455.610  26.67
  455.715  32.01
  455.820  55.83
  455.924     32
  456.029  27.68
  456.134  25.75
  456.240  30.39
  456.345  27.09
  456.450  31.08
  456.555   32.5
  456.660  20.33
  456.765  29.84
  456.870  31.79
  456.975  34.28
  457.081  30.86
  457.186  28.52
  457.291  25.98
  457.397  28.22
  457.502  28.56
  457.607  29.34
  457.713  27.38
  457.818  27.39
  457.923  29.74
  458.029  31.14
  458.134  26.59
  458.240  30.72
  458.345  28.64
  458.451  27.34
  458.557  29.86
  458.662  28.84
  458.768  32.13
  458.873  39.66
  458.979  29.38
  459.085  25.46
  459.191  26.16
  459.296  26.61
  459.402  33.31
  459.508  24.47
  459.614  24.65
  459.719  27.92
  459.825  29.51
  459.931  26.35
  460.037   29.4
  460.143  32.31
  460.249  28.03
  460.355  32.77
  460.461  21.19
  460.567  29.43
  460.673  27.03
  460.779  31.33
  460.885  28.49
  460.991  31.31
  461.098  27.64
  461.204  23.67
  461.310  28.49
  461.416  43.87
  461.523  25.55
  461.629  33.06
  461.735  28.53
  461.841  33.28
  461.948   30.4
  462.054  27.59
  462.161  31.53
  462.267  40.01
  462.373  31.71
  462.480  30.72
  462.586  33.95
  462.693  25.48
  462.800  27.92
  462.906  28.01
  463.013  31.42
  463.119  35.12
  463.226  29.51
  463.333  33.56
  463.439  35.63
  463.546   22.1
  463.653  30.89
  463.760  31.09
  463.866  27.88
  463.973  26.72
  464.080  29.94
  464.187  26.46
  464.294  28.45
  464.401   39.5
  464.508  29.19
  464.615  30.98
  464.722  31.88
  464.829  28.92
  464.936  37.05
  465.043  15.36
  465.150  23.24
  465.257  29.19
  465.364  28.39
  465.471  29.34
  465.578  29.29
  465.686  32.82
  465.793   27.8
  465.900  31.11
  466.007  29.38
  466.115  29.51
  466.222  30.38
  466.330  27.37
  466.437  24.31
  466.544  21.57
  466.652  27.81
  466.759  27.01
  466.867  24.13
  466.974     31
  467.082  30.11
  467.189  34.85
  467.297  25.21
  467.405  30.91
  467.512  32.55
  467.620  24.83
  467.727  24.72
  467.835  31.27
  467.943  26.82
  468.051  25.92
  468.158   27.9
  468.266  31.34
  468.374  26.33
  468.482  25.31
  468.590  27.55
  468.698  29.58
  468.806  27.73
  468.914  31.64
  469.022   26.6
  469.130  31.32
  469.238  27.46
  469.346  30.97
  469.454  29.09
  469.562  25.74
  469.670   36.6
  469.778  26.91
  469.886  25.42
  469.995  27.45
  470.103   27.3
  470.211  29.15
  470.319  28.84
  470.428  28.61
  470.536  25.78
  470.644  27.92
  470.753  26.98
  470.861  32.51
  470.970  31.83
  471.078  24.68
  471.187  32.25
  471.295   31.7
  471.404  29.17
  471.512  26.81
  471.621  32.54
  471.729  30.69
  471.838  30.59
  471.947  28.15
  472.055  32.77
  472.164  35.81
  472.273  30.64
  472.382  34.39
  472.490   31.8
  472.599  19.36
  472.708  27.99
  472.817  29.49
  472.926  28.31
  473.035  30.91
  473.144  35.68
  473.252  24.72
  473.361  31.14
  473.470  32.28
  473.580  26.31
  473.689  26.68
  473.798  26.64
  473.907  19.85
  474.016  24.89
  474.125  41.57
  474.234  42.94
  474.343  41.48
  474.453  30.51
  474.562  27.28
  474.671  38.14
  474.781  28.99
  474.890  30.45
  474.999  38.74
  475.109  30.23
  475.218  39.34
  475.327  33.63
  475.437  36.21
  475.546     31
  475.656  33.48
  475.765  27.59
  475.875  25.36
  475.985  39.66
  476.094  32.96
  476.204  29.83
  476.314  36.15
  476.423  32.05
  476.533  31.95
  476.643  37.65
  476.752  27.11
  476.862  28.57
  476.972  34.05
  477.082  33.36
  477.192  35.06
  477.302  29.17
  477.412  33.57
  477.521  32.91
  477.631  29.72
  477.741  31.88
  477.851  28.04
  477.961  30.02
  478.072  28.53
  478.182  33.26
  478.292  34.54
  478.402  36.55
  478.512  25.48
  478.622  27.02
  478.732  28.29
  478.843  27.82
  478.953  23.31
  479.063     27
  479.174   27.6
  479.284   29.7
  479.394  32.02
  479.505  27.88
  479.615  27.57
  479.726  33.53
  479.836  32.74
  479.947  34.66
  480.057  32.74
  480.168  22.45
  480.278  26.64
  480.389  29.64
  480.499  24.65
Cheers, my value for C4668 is 0.90 nm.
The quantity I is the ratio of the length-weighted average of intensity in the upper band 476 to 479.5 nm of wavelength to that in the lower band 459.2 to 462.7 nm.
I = 1.0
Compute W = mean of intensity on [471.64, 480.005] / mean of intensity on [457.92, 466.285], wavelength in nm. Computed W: 1.1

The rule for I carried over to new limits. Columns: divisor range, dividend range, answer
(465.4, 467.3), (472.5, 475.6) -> 1.09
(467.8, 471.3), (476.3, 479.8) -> 1.07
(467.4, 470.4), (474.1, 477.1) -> 1.18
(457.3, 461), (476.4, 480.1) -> 1.07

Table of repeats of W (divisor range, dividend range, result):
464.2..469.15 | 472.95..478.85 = 1.11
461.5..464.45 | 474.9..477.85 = 1.07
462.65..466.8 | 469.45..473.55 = 1.02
